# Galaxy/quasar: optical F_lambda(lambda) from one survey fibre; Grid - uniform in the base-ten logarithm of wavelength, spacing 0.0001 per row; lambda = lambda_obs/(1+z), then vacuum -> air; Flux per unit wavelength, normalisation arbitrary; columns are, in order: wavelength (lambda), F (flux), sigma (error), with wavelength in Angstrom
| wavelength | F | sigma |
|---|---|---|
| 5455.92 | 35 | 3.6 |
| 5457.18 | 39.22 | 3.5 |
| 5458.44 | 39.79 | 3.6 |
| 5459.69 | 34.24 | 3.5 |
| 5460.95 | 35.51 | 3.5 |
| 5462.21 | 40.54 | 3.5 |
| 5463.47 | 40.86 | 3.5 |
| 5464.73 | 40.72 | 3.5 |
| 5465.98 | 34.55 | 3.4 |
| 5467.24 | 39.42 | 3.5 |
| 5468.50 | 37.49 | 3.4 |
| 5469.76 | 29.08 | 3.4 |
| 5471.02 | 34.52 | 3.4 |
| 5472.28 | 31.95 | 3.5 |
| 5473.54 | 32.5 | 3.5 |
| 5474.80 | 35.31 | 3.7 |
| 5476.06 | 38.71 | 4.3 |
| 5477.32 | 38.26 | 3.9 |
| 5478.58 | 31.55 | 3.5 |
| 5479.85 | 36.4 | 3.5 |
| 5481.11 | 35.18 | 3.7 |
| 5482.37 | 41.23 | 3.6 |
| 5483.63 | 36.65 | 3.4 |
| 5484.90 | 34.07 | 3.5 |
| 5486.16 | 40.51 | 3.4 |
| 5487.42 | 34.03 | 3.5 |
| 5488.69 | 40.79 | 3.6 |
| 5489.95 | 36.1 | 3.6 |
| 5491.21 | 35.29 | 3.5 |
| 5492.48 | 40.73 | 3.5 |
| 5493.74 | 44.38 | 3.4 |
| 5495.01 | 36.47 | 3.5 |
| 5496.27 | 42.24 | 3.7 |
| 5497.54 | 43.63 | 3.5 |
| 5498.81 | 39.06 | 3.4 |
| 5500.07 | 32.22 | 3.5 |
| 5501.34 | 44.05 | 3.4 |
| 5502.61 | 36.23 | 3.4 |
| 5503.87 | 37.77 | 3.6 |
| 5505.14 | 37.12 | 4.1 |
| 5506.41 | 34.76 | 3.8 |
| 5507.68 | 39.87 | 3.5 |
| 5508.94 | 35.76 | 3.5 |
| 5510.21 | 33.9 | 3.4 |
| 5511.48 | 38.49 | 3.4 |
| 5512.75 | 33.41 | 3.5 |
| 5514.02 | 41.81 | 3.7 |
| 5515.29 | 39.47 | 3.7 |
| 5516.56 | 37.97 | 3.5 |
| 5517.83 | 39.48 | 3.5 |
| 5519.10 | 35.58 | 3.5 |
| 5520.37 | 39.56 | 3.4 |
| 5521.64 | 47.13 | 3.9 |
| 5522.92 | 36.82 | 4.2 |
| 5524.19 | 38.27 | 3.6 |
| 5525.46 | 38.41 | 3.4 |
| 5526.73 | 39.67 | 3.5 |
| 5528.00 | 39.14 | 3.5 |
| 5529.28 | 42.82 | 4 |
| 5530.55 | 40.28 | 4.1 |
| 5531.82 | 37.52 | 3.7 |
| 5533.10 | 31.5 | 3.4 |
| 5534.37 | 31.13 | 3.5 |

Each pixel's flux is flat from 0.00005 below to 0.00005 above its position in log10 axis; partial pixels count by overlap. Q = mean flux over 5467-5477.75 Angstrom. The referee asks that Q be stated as 35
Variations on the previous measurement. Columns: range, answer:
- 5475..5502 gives 38.1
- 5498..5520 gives 37.5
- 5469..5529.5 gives 37.6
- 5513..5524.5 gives 39.4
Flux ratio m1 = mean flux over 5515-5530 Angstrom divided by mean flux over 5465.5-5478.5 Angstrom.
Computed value 1.1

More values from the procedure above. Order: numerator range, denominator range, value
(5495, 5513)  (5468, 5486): 1.07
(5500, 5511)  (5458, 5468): 0.97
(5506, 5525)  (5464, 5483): 1.07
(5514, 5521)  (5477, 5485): 1.07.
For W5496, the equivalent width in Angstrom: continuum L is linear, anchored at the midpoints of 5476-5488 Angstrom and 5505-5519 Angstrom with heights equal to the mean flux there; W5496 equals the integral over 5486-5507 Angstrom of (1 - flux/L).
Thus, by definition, -0.9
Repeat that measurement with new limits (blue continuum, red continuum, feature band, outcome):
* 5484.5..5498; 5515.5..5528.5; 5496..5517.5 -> 0.6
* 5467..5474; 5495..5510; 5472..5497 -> -1.0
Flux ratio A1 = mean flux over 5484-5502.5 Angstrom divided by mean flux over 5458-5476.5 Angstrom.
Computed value 1.07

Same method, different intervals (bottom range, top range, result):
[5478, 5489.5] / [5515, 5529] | 1.07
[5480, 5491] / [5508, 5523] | 1.03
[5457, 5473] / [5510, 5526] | 1.05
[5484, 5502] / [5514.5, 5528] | 1.01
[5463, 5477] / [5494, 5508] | 1.07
